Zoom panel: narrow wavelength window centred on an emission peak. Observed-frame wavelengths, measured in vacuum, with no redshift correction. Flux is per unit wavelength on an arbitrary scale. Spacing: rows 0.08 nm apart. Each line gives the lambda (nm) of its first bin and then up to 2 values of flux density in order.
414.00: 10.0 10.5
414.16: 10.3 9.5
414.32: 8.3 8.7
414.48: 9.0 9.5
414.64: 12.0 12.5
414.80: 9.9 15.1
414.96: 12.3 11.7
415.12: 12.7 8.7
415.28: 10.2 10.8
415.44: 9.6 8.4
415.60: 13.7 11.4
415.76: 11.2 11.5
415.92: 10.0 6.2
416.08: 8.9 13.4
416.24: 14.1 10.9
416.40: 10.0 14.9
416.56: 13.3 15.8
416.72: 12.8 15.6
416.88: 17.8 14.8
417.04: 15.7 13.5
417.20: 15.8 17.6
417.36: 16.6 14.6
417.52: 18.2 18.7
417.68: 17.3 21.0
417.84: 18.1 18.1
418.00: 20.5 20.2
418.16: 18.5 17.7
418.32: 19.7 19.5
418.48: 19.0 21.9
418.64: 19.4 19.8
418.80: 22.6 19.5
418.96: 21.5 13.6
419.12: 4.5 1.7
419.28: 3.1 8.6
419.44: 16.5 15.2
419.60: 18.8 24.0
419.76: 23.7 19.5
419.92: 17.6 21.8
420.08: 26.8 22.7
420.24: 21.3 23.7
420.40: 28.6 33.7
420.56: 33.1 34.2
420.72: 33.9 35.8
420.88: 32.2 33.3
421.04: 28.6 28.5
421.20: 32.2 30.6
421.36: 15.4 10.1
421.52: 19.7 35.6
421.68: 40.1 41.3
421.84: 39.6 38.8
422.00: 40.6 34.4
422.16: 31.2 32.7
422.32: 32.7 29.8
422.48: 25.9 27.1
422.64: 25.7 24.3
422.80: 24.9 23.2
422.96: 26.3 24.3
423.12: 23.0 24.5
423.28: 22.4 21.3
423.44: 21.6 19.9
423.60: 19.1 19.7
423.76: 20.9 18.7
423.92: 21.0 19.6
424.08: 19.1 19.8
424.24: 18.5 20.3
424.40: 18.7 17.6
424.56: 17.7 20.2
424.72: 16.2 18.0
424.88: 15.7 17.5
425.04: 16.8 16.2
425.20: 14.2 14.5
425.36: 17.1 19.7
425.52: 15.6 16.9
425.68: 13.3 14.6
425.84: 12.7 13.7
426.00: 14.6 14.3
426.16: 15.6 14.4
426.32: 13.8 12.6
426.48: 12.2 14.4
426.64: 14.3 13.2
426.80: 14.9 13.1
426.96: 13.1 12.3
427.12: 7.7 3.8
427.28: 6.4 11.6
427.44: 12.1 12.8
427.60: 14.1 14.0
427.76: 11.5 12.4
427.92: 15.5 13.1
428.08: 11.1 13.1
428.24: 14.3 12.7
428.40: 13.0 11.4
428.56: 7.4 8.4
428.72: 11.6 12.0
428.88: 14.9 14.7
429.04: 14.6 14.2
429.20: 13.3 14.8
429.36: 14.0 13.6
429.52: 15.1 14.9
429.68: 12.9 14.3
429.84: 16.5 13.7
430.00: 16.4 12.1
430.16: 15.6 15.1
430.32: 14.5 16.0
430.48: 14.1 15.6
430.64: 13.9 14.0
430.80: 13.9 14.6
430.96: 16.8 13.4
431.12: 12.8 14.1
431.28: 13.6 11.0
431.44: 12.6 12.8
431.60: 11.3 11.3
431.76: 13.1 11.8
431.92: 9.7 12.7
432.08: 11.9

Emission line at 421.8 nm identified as Lyman alpha 1216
